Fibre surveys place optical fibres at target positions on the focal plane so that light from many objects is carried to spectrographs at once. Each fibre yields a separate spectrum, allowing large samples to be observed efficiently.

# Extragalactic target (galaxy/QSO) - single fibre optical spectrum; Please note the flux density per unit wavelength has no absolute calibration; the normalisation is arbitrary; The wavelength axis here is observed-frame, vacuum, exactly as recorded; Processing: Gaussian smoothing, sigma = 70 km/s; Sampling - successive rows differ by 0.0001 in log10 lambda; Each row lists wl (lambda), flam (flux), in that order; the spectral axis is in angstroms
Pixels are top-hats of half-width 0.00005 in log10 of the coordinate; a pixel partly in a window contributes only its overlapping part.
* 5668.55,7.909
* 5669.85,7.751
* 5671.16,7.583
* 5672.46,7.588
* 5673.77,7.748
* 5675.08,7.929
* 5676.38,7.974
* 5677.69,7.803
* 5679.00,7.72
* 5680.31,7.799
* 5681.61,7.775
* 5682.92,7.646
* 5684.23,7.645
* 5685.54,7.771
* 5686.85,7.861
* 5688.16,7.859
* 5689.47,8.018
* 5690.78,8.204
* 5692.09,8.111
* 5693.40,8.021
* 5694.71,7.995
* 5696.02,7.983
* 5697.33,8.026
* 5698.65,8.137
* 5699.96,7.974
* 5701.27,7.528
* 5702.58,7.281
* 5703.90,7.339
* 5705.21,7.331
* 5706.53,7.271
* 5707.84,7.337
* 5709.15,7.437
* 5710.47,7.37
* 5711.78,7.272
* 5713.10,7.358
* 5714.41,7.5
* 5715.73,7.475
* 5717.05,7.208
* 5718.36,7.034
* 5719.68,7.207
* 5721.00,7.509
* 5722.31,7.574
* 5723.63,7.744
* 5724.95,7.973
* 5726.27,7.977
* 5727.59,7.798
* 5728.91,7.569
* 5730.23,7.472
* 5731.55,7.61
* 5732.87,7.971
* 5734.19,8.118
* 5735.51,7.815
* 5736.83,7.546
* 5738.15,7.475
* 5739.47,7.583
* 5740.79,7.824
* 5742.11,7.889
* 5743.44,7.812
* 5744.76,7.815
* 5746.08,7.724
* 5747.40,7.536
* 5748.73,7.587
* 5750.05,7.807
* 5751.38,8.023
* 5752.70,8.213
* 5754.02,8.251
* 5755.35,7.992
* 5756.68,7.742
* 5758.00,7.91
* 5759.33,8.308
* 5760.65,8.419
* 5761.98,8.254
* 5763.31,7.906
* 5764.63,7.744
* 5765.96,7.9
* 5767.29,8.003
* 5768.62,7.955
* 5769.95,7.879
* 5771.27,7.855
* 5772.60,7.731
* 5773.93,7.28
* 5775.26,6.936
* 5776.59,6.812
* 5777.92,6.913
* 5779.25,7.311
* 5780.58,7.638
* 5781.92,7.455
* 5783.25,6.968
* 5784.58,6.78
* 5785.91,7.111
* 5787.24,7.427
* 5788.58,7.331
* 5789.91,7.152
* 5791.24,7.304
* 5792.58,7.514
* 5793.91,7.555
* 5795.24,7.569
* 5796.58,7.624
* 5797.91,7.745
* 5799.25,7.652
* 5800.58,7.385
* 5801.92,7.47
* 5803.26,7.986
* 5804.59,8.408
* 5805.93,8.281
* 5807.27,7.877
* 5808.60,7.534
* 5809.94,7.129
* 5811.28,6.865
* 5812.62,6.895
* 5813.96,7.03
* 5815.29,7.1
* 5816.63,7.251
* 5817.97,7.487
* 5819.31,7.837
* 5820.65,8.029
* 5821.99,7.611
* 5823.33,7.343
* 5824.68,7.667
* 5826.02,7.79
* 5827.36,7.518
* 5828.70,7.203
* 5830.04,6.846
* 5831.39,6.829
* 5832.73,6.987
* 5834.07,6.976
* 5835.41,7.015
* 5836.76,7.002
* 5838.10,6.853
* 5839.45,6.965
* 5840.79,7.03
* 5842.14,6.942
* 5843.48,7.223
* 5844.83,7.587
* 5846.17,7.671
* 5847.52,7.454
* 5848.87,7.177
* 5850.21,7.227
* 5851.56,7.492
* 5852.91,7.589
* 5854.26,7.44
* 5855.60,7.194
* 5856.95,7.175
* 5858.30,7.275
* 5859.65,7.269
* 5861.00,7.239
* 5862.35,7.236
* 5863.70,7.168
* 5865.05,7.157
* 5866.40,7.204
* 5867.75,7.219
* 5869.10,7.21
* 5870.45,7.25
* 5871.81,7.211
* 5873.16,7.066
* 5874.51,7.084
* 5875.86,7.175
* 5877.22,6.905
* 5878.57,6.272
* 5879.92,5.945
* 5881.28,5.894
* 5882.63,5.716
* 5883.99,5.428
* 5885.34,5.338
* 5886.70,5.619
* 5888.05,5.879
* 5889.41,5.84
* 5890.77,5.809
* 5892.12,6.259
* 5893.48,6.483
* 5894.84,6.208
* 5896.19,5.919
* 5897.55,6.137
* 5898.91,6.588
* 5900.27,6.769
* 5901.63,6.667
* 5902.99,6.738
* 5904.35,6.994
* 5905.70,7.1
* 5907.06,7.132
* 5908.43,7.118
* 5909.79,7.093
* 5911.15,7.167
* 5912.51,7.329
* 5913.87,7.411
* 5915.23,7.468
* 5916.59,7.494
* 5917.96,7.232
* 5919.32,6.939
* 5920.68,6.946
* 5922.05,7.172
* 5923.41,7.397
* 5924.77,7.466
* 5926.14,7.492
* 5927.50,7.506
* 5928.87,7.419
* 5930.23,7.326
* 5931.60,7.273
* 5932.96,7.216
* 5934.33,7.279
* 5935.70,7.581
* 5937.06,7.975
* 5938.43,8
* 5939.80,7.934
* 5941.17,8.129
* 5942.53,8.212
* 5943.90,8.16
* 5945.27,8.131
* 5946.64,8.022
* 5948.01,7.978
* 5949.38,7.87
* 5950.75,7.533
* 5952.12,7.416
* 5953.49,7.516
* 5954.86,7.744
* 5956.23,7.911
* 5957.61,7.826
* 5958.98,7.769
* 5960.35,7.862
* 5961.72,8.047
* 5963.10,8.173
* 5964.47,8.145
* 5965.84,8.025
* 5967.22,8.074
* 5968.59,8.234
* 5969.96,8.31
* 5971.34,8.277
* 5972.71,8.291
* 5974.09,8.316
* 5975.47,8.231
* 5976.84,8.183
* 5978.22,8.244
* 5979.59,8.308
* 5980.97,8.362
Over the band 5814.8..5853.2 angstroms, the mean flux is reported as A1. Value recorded 7.3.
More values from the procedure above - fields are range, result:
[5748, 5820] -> 7.59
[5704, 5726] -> 7.42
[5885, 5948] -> 7.09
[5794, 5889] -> 7.15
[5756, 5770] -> 8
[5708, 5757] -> 7.67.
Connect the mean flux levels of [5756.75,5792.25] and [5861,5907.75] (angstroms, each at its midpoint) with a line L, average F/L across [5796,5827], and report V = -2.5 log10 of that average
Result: -0.05 mag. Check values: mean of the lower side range 7.55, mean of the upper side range 6.56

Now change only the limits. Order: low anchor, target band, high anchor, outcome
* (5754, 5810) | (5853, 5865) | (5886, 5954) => 0.016 mag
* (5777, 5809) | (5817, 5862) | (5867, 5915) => -0.036 mag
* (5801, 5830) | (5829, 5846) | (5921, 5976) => 0.078 mag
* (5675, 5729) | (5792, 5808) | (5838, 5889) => -0.080 mag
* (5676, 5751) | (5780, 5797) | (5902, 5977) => 0.050 mag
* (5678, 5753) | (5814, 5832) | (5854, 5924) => -0.042 mag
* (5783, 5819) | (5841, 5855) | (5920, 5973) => 0.026 mag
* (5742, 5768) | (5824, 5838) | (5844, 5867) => 0.046 mag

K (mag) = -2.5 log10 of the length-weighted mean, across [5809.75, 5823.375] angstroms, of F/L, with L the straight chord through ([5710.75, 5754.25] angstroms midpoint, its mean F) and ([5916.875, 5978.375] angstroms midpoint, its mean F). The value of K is 0.06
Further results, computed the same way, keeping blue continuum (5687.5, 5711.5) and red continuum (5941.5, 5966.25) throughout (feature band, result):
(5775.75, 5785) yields 0.10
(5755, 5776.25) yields -0.01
